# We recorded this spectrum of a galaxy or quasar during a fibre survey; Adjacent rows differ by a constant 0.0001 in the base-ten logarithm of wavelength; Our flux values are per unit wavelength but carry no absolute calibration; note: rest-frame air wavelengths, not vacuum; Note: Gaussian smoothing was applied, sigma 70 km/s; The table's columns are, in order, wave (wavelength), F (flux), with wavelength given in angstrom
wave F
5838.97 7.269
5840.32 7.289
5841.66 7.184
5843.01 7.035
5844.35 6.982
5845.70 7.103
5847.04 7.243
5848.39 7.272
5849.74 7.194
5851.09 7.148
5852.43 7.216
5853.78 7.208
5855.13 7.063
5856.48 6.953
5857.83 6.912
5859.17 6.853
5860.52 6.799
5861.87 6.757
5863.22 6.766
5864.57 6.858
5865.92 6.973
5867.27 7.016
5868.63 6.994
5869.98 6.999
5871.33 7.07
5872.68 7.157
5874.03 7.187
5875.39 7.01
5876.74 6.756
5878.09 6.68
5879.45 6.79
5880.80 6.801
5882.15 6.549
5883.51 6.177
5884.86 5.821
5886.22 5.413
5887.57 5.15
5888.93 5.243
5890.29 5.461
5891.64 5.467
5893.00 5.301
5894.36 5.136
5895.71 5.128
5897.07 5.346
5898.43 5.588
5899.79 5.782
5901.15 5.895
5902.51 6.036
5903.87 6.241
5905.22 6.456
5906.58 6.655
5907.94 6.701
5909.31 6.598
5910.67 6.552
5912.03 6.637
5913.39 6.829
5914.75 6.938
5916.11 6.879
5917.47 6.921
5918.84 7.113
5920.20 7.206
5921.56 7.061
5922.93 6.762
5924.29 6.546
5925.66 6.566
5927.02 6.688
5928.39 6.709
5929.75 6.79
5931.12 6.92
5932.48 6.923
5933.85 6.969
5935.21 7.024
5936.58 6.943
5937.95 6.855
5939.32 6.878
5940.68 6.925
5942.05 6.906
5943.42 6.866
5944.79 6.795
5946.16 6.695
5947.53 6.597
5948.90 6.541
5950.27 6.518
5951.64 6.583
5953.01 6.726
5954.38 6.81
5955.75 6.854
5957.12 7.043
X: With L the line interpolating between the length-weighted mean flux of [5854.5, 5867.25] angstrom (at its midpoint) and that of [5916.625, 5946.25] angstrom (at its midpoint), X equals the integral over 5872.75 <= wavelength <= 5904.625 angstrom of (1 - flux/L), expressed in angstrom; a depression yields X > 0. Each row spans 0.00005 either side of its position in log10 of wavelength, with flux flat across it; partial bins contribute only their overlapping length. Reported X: 4.19 angstrom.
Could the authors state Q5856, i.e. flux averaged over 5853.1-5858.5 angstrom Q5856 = 7.03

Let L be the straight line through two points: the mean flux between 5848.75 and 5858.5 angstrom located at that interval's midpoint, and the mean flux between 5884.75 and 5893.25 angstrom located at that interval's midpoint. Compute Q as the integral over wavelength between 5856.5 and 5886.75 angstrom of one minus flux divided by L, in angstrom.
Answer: -2.62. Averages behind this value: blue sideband 7.1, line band 6.75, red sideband 5.38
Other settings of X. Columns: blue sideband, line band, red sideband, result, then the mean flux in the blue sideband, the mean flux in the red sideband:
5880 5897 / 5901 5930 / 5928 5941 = -1.4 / 5.64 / 6.9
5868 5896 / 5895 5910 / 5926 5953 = 0.9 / 6.22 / 6.79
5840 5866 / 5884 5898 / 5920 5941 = 3.2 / 7.04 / 6.85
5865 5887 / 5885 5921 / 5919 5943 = 3.6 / 6.71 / 6.87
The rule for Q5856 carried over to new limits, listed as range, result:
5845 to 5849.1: 7.2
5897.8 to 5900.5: 5.68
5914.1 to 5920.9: 7.02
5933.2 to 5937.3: 6.98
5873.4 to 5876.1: 7.08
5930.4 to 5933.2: 6.91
